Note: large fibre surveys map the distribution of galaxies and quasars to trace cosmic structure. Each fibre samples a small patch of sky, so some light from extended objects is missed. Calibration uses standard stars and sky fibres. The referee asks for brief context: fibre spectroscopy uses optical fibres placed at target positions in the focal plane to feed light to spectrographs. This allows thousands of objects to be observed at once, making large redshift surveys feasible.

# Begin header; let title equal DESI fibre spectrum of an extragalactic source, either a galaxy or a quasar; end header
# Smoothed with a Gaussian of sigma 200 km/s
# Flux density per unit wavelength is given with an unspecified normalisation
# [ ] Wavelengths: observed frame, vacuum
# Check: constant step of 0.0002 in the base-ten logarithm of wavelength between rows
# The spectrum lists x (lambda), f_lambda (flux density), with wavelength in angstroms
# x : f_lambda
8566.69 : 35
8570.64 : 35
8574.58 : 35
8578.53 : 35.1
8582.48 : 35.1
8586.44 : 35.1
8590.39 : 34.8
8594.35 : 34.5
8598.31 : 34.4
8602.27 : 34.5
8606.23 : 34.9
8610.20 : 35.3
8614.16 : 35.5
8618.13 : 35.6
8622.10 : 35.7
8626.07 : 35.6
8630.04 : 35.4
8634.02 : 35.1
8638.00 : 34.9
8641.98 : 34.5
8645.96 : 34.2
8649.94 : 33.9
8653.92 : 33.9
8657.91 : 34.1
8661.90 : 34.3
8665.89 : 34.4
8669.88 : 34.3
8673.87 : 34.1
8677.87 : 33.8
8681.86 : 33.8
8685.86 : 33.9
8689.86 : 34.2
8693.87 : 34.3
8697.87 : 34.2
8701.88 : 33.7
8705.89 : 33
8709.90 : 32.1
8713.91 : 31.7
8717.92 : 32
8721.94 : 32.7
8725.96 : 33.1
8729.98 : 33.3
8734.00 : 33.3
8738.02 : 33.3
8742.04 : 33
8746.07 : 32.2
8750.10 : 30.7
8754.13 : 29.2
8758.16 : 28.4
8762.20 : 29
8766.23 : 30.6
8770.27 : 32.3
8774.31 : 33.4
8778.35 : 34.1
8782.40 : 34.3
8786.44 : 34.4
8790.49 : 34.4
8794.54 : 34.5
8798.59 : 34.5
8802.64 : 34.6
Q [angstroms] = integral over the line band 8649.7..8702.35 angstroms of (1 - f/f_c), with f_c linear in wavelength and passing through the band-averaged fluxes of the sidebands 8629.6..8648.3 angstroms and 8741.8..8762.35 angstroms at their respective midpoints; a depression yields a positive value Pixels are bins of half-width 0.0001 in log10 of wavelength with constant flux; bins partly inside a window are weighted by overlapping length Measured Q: -1.3 angstroms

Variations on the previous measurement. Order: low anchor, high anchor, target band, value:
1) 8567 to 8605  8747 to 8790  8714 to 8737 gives -0.2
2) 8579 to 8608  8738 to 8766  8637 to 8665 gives -0.8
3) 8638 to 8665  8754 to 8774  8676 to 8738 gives -1.9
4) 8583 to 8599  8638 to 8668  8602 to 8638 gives -0.8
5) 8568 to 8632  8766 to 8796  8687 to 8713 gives 0.6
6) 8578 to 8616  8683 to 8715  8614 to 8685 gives -0.9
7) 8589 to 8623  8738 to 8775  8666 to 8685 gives -0.5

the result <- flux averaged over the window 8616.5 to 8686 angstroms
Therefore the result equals 34.5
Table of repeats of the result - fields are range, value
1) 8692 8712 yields 33.4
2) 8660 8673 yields 34.3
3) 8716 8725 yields 32.4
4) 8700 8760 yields 32.1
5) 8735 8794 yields 32.2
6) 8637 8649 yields 34.5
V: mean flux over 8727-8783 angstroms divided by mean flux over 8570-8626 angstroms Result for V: 0.91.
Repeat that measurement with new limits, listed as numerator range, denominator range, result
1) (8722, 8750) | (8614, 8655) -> 0.94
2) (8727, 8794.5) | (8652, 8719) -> 0.96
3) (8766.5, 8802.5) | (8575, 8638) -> 0.96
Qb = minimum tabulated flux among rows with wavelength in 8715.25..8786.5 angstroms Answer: 28.4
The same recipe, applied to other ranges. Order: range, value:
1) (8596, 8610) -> 34.4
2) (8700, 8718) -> 31.7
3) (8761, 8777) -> 29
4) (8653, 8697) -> 33.8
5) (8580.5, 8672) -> 33.9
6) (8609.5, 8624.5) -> 35.3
